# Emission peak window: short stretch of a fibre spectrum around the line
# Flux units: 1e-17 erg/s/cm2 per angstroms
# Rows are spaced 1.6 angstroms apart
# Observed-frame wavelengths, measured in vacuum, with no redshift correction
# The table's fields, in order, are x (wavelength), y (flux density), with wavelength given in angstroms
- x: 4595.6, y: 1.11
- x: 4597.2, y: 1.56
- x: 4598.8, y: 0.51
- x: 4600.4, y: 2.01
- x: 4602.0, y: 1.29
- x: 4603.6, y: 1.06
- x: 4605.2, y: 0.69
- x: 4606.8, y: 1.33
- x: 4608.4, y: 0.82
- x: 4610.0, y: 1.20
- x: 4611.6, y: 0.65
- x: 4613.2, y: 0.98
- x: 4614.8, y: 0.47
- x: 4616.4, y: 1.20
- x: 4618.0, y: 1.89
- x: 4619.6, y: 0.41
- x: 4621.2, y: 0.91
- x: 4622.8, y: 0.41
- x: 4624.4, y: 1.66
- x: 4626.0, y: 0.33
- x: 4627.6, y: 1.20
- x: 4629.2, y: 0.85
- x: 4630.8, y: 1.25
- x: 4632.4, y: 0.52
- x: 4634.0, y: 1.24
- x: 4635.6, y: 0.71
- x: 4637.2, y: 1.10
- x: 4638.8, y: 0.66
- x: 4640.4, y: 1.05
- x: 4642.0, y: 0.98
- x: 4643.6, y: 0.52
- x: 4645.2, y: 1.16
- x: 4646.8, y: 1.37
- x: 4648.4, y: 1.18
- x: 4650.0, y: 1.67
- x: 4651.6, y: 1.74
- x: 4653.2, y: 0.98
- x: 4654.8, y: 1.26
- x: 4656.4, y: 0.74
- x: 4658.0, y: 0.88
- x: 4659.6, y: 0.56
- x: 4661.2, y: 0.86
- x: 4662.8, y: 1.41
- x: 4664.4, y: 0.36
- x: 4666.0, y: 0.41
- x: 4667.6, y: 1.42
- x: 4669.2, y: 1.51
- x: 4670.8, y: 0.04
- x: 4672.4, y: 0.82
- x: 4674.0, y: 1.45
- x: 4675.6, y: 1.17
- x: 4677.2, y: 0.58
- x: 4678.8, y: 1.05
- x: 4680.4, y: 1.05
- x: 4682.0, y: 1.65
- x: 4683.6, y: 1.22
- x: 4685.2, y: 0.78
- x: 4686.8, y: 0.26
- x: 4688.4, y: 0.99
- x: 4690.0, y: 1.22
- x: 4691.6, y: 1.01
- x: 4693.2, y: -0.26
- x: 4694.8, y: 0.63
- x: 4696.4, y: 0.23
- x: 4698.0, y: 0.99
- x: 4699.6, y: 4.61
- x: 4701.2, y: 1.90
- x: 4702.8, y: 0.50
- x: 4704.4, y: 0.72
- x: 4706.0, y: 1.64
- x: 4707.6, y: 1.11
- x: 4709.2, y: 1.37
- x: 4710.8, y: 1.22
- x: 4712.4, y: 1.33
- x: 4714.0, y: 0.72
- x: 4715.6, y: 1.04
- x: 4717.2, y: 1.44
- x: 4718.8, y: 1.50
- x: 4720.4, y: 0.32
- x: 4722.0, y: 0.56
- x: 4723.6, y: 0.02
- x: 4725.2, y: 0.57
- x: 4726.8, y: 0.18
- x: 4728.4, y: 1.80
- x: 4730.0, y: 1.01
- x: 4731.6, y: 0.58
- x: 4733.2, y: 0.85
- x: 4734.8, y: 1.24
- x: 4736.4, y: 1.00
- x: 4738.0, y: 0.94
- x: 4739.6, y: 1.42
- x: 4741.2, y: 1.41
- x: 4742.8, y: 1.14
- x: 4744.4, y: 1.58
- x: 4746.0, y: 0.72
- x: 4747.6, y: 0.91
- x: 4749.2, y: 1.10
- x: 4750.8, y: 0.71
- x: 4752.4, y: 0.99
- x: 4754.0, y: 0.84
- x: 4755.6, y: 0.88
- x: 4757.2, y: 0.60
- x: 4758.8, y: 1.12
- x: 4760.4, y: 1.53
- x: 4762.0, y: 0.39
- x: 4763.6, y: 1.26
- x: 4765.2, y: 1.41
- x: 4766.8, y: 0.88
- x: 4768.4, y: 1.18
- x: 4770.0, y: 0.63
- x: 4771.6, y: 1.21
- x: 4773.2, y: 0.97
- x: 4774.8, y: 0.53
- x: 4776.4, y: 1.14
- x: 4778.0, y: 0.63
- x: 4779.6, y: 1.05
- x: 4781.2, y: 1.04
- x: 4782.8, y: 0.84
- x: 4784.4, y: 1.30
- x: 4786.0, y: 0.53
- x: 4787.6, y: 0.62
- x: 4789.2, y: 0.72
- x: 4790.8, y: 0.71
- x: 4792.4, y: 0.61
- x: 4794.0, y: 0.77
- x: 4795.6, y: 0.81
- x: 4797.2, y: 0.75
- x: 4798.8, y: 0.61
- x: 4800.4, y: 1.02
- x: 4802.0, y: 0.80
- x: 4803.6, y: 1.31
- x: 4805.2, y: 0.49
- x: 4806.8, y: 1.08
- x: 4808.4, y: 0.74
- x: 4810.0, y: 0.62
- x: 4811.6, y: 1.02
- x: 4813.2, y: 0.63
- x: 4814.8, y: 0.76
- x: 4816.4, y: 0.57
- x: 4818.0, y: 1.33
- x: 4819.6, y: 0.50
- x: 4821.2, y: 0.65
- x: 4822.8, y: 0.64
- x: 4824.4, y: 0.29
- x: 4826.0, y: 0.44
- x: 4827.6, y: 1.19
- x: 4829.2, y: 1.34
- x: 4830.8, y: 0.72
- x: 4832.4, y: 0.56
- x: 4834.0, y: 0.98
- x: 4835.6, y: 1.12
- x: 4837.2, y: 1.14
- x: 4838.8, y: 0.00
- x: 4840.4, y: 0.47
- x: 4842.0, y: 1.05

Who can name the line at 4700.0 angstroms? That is Hgamma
